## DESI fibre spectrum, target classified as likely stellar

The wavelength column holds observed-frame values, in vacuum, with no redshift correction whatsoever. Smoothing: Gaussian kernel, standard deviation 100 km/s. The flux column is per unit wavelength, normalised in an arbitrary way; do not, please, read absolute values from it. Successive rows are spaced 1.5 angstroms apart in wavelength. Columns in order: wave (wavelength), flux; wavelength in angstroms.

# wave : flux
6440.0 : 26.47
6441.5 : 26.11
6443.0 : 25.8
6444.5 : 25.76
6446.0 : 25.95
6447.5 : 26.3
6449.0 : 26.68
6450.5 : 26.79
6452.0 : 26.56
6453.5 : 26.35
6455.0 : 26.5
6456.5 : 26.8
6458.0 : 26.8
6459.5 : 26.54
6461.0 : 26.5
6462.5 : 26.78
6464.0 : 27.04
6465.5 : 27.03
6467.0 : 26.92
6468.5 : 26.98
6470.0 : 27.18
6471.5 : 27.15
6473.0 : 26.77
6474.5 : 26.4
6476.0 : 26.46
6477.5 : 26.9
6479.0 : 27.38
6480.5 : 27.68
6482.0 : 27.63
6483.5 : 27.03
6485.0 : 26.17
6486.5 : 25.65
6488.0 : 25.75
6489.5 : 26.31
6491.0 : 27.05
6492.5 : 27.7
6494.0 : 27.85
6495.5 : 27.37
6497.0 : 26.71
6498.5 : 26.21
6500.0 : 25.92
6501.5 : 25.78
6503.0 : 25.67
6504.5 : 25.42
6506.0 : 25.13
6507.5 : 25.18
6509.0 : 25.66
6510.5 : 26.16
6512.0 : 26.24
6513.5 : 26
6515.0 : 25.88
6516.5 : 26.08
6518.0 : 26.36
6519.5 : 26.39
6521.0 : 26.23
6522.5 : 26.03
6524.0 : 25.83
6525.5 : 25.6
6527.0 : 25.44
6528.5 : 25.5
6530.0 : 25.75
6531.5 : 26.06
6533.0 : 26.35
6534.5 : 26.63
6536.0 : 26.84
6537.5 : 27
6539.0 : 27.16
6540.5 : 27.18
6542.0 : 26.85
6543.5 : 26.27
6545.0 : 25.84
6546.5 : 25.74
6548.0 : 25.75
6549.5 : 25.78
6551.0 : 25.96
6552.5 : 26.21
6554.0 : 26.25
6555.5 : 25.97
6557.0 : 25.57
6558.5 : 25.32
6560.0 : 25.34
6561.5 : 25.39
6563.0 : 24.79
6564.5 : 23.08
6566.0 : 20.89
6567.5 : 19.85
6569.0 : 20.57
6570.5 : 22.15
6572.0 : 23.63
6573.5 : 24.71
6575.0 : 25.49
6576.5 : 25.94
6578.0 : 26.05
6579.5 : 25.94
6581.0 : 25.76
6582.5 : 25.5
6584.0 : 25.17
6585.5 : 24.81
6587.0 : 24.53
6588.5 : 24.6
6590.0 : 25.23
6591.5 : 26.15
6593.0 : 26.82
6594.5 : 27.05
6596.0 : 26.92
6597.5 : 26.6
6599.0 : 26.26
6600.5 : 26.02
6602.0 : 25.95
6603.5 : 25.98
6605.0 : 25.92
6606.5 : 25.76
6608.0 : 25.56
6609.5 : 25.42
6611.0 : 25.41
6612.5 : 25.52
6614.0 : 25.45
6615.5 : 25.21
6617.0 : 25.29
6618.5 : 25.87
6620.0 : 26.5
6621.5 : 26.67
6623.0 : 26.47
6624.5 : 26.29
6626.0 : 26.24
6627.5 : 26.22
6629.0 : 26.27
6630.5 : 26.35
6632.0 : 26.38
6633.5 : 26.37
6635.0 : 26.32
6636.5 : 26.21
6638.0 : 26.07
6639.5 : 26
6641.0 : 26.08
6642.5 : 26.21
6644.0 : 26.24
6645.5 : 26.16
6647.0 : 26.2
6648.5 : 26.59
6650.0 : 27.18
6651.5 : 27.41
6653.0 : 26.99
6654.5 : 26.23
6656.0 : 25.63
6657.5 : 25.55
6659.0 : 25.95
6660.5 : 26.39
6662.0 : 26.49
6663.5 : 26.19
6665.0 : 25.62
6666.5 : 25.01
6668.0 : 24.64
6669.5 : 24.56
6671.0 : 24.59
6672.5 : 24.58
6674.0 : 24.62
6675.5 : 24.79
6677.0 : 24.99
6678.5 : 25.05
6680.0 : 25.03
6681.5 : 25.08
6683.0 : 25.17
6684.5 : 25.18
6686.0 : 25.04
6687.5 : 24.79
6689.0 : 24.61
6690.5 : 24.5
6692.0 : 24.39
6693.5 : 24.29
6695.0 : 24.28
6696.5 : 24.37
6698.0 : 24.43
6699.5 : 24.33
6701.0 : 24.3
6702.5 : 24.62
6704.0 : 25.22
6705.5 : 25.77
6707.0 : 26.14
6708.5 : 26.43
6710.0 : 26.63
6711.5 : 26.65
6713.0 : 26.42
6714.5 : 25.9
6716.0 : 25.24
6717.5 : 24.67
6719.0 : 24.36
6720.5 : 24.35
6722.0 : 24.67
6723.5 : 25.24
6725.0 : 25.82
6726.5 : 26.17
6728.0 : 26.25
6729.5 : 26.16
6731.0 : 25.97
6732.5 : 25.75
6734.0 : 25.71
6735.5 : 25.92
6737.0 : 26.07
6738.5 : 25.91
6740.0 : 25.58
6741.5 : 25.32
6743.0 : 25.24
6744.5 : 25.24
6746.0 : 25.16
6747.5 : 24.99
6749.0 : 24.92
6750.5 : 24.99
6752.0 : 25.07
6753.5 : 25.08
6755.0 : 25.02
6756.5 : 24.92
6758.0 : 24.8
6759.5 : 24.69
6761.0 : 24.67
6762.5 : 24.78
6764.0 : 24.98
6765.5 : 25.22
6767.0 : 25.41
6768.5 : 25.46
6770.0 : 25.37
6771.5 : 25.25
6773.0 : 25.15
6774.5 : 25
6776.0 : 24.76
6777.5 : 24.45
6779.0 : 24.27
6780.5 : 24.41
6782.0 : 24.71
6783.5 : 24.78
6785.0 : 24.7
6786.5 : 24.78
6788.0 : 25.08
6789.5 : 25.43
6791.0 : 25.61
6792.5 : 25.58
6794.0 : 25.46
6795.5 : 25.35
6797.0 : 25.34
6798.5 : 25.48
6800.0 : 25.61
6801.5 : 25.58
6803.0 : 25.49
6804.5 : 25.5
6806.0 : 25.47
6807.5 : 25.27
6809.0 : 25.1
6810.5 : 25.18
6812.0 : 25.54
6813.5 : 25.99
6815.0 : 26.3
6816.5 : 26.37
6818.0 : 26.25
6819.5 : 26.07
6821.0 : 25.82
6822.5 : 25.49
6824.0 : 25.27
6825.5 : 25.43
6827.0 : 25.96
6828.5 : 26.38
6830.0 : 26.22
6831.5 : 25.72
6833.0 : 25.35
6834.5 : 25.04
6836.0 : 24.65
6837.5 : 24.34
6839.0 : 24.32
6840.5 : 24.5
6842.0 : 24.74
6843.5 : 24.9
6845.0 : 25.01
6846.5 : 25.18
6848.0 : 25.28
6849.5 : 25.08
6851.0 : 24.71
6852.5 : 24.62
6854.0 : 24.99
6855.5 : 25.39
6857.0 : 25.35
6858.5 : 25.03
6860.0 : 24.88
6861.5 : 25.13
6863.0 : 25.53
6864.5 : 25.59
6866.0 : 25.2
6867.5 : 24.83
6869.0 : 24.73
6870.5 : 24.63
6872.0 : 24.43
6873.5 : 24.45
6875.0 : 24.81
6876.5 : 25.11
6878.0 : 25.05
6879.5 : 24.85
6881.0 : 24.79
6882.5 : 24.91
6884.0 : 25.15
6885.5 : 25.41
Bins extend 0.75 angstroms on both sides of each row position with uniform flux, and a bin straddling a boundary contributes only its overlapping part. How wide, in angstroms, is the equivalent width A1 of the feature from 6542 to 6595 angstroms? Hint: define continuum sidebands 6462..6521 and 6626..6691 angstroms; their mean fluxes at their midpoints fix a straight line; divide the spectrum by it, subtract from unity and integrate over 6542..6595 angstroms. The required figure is 2.3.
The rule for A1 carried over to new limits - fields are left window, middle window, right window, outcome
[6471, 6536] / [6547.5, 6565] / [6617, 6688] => 0.4 angstroms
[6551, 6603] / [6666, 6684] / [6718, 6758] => 0.3 angstroms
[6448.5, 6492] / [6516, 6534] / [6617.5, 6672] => 0.4 angstroms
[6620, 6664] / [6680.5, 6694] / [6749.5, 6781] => 0.5 angstroms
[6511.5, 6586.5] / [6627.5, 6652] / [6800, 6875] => -1.0 angstroms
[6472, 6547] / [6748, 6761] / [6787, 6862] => 0.3 angstroms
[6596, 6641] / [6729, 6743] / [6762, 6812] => -0.2 angstroms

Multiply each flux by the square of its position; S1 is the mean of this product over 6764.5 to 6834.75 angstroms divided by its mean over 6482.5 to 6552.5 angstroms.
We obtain 1.05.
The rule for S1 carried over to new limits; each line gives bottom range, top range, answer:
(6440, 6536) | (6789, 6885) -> 1.06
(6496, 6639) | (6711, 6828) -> 1.05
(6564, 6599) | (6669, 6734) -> 1.06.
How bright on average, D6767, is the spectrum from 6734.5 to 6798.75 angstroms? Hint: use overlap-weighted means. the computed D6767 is 25.1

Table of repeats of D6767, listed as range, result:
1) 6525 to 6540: 26.3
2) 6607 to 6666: 26.1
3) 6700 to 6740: 25.6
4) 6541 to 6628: 25.4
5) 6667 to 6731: 25.1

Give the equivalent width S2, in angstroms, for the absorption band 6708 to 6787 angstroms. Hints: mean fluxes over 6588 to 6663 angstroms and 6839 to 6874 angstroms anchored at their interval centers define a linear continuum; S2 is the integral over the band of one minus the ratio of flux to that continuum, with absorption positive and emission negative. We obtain 0.8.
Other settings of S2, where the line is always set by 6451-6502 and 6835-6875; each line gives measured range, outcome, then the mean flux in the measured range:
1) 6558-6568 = 1.1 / 23.6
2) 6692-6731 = 0.5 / 25.3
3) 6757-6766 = 0.2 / 24.8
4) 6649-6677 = 0.2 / 25.7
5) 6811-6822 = -0.4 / 26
